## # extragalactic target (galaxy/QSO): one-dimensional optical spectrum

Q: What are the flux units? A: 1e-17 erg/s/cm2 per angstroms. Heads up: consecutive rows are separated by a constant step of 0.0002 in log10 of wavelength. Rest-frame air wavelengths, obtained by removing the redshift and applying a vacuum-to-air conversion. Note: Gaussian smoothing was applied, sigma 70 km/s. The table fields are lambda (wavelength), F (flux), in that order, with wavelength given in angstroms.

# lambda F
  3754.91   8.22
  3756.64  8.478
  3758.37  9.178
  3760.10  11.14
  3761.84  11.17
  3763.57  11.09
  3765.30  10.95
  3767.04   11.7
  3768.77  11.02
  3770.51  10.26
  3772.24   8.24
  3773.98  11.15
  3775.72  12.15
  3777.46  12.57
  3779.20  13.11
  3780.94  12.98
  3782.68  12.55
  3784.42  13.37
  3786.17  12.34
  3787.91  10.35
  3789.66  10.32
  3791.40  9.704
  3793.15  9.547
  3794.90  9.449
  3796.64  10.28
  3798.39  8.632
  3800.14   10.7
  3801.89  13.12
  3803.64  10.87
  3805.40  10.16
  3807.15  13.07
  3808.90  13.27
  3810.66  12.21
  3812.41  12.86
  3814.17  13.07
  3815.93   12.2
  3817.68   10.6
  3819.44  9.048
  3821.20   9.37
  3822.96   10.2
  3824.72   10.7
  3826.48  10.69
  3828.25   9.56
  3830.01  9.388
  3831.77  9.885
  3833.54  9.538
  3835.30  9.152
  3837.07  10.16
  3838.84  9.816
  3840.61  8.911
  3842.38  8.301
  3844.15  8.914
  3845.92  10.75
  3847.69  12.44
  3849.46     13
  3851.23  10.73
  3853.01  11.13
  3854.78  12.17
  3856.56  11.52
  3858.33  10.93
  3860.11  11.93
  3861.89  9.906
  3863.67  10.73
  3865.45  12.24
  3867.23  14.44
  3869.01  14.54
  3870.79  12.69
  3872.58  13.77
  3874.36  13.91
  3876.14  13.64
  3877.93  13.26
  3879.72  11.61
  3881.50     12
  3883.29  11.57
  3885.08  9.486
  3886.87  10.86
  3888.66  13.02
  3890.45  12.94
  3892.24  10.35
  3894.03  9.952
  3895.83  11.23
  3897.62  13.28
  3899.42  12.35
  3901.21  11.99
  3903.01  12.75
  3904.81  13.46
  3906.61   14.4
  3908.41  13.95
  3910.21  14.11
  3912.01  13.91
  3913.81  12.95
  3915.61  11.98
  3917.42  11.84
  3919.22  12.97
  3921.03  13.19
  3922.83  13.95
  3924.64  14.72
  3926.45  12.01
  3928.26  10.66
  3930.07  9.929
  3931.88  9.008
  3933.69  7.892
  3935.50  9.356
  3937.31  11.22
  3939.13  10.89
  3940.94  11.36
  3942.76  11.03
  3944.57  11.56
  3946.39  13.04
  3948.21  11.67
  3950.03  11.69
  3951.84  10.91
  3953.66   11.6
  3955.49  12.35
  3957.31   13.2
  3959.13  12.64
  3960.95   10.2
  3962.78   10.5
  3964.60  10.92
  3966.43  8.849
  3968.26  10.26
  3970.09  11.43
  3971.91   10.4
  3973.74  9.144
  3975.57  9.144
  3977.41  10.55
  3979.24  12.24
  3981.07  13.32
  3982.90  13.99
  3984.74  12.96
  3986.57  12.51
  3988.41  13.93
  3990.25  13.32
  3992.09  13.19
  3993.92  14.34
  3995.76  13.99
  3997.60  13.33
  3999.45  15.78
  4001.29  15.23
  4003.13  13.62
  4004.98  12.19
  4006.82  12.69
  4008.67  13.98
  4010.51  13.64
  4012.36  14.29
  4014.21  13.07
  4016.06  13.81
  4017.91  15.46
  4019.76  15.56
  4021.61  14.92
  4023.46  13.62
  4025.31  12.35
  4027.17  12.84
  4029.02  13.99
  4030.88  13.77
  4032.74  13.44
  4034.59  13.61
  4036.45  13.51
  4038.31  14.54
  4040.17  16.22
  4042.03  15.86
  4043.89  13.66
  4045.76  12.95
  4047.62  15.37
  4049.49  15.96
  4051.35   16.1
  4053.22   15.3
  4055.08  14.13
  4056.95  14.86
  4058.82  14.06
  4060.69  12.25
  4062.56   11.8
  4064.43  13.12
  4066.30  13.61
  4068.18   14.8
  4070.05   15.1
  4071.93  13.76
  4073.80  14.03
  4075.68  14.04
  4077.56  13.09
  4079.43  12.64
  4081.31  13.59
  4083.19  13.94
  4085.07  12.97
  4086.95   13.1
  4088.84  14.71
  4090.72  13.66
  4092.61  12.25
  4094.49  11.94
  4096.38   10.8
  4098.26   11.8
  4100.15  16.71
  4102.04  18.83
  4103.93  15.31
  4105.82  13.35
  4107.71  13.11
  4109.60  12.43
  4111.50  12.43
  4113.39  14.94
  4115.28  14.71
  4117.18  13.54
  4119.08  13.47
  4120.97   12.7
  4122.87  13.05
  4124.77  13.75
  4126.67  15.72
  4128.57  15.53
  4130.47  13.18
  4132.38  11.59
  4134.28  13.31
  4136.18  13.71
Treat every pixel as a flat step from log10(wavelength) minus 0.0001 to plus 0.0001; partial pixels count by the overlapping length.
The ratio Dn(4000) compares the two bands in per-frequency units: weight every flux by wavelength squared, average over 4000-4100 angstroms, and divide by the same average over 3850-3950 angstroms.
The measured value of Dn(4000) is 1.24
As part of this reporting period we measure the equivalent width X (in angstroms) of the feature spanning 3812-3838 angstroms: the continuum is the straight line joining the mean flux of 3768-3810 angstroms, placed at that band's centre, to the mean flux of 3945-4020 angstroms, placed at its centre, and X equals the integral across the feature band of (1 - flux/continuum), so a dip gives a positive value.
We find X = 2.45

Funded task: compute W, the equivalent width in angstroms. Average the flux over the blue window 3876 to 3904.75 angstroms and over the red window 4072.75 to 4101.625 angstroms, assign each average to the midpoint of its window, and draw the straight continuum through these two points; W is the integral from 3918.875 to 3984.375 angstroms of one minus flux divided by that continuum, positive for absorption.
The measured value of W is 5.45 angstroms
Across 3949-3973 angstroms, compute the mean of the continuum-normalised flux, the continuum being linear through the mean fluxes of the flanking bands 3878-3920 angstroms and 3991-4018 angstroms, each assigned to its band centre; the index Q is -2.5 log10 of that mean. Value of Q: 0.19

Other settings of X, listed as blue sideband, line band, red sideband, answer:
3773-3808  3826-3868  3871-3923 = 4.6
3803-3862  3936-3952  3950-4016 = 0.7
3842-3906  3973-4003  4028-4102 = 0.3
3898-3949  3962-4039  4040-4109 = 0.7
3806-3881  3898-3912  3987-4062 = -1.2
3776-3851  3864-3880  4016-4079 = -2.2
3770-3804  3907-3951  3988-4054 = 3.5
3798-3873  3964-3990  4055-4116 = 2.3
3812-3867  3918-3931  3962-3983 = -2.1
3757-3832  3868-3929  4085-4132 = -3.6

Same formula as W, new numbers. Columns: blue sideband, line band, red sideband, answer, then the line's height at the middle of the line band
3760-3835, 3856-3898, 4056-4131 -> -1.2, 11.7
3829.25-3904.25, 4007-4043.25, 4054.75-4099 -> -3.4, 12.9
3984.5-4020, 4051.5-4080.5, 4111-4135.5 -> -0.1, 13.8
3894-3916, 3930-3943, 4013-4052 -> 3.2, 13.3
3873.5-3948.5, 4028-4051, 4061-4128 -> -2.2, 13.2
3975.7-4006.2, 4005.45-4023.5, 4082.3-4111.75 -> -1.0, 13.4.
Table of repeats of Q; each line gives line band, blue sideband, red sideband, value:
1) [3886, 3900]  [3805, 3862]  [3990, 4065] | 0.01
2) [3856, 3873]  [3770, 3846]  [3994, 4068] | -0.06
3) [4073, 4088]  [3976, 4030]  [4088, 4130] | 0.03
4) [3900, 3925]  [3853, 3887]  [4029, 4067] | -0.05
